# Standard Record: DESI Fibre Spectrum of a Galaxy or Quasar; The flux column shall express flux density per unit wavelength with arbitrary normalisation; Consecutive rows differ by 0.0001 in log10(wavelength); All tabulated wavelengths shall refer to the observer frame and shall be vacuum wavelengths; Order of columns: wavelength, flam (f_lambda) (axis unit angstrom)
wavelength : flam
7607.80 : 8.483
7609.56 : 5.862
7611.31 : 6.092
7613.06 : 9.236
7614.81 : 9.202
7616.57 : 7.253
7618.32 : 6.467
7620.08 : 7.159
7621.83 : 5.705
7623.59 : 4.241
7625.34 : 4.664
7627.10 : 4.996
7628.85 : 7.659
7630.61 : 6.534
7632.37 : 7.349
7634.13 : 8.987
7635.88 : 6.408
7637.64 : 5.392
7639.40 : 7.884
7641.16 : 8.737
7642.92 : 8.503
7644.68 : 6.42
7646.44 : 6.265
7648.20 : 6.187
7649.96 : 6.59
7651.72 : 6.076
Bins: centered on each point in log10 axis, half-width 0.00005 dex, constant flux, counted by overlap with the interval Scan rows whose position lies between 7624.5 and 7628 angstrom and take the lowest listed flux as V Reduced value 4.664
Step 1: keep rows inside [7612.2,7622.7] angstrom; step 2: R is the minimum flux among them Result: 5.705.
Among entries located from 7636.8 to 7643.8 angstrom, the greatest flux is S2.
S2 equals 8.737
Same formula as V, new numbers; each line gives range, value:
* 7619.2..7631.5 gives 4.241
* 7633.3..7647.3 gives 5.392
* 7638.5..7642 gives 7.884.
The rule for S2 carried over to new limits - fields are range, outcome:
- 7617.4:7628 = 7.159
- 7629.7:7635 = 8.987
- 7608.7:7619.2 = 9.236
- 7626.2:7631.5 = 7.659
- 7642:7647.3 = 8.503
